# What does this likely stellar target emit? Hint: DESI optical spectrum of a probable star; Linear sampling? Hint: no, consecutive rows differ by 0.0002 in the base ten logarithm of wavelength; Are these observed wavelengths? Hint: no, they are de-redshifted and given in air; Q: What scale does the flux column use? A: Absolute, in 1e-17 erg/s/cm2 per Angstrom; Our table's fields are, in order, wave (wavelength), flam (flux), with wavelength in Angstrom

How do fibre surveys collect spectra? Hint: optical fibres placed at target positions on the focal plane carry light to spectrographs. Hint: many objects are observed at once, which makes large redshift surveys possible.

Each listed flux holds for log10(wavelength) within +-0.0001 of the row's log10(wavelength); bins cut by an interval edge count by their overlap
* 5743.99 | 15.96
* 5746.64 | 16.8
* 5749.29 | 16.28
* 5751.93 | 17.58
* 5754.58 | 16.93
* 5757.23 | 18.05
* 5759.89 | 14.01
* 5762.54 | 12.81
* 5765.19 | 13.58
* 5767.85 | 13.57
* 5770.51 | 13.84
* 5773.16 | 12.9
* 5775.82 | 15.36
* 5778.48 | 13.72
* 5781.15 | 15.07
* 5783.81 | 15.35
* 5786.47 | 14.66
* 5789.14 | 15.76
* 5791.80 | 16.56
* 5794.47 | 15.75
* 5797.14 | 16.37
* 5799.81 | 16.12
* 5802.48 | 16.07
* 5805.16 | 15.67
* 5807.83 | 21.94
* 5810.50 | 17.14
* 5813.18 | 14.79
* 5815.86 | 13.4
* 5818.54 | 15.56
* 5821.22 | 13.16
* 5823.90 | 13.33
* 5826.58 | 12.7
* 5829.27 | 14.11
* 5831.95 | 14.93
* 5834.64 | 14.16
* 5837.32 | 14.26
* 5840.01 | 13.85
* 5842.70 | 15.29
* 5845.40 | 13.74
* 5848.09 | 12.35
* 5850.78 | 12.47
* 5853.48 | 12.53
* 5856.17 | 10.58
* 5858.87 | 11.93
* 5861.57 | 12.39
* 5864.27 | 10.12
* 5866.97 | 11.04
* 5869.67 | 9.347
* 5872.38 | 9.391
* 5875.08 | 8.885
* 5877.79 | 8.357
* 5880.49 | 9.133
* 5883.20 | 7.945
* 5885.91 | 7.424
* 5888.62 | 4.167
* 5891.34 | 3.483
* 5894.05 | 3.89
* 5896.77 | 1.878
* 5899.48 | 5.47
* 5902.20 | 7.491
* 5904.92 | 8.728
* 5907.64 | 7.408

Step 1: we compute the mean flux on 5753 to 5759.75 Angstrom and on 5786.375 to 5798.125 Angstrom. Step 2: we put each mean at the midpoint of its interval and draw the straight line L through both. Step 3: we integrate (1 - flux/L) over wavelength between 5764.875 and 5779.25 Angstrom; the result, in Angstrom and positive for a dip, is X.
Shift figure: 2.27 Angstrom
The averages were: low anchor 16.9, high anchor 15.9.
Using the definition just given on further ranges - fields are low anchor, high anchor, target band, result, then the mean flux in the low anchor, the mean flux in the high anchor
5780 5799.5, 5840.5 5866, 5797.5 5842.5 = -3.1 Angstrom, 15.7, 12.4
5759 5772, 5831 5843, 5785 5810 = -4.7 Angstrom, 13.5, 14.4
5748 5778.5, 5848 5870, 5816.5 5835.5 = -2.0 Angstrom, 14.9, 11.5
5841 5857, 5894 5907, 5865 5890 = 1.6 Angstrom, 12.9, 5.76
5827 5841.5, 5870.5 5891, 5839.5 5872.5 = -2.4 Angstrom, 14.2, 7.71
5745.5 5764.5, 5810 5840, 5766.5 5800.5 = 0.6 Angstrom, 16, 14.2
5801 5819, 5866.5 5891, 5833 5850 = -1.8 Angstrom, 16.4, 8.11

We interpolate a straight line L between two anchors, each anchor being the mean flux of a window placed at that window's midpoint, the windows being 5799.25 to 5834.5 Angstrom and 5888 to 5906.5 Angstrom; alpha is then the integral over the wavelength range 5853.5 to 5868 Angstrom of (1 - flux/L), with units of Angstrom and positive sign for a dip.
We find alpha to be -2.5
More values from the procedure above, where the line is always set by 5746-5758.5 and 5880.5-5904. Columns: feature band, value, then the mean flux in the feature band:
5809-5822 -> -3.4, 15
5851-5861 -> -3.9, 11.8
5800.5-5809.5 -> -3.5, 17.7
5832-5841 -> -3.6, 14.2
